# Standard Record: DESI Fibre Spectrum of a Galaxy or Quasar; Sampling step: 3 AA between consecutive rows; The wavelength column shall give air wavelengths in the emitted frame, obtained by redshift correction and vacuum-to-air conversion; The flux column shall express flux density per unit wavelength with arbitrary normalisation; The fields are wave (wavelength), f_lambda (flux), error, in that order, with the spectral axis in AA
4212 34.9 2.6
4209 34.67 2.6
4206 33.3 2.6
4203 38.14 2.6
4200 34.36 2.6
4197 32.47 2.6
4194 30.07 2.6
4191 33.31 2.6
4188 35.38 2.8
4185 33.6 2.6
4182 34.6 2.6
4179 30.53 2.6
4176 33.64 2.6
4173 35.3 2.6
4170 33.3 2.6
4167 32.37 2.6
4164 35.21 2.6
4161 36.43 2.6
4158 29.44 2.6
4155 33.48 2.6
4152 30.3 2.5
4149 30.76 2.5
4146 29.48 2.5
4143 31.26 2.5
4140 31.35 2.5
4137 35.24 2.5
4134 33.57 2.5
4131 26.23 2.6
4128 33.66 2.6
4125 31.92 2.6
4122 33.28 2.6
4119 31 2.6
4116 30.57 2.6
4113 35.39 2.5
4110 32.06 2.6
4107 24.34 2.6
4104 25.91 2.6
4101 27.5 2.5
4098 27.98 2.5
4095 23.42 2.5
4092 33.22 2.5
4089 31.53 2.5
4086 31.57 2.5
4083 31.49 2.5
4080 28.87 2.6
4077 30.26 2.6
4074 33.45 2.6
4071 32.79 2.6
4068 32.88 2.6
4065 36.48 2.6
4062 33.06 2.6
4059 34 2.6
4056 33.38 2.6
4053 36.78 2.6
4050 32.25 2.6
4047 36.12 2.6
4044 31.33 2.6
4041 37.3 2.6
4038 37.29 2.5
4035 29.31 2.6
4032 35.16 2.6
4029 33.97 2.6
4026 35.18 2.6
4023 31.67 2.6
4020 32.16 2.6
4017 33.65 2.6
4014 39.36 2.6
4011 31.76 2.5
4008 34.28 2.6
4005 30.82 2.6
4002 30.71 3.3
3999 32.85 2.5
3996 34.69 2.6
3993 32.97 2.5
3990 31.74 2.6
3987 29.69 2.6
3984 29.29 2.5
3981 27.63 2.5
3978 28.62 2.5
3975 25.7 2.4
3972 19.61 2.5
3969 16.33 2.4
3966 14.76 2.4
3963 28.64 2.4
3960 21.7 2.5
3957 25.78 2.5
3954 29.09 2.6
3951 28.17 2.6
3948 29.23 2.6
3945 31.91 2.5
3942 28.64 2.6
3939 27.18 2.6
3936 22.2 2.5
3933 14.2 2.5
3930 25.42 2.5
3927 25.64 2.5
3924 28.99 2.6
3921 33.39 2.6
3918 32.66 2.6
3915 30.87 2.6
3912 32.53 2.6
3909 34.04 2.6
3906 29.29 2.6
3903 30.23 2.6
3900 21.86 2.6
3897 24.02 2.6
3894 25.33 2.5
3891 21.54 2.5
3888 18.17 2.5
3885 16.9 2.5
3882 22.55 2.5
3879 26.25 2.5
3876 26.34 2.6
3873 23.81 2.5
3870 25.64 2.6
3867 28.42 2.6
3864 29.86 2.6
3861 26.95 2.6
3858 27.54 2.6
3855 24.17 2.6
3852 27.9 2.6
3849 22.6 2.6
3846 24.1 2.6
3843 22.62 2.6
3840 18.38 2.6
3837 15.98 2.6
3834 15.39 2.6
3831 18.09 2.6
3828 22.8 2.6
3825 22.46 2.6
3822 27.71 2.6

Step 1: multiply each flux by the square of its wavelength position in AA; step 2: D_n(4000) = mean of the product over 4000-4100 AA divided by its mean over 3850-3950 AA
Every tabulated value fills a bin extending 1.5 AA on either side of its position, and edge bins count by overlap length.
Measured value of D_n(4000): 1.34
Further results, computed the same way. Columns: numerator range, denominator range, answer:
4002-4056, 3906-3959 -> 1.26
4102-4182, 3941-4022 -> 1.19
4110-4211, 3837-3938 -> 1.48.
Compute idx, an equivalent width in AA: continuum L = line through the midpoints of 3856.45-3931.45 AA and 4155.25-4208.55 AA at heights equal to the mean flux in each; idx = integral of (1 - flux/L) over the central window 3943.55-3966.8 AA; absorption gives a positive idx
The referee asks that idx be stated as 1.4 AA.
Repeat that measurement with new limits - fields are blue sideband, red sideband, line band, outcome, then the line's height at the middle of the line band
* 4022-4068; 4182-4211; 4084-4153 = 7.2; 34.1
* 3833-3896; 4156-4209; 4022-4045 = -4.1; 28.9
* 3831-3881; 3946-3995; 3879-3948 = -3.2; 25.1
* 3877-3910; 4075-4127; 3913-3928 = -3.2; 25.2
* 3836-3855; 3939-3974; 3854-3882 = -4.4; 22.8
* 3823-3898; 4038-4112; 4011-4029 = -2.8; 29.5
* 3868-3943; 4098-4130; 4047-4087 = -5.0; 29.4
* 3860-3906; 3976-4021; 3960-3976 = 4.8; 30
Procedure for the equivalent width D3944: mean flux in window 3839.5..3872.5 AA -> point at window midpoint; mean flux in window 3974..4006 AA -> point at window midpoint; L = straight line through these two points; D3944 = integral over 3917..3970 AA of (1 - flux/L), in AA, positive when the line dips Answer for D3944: 5.3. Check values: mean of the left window 25.5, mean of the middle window 25.8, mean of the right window 30.5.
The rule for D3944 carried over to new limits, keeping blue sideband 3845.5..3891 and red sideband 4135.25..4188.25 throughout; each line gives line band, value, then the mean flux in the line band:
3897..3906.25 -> -0.3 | 26.3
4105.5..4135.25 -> 0.5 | 31.2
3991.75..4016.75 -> -4.4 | 33.4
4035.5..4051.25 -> -2.7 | 34.5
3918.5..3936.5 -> 0.5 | 25.6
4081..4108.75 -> 2.1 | 28.6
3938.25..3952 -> -1.2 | 29.2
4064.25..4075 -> -1.2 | 33.7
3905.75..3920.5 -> -3.6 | 32.2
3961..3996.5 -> 1.8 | 26.3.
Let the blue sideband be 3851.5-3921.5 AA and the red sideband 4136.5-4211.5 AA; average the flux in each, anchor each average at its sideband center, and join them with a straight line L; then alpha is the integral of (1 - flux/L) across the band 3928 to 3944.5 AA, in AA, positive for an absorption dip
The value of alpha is 2.15 AA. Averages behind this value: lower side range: 26.6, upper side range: 33.1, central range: 24.1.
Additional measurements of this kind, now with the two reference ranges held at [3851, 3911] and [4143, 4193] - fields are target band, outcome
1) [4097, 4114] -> 1.4 AA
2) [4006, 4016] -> -2.1 AA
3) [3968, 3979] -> 2.1 AA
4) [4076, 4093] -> -0.2 AA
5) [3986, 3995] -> -1.1 AA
